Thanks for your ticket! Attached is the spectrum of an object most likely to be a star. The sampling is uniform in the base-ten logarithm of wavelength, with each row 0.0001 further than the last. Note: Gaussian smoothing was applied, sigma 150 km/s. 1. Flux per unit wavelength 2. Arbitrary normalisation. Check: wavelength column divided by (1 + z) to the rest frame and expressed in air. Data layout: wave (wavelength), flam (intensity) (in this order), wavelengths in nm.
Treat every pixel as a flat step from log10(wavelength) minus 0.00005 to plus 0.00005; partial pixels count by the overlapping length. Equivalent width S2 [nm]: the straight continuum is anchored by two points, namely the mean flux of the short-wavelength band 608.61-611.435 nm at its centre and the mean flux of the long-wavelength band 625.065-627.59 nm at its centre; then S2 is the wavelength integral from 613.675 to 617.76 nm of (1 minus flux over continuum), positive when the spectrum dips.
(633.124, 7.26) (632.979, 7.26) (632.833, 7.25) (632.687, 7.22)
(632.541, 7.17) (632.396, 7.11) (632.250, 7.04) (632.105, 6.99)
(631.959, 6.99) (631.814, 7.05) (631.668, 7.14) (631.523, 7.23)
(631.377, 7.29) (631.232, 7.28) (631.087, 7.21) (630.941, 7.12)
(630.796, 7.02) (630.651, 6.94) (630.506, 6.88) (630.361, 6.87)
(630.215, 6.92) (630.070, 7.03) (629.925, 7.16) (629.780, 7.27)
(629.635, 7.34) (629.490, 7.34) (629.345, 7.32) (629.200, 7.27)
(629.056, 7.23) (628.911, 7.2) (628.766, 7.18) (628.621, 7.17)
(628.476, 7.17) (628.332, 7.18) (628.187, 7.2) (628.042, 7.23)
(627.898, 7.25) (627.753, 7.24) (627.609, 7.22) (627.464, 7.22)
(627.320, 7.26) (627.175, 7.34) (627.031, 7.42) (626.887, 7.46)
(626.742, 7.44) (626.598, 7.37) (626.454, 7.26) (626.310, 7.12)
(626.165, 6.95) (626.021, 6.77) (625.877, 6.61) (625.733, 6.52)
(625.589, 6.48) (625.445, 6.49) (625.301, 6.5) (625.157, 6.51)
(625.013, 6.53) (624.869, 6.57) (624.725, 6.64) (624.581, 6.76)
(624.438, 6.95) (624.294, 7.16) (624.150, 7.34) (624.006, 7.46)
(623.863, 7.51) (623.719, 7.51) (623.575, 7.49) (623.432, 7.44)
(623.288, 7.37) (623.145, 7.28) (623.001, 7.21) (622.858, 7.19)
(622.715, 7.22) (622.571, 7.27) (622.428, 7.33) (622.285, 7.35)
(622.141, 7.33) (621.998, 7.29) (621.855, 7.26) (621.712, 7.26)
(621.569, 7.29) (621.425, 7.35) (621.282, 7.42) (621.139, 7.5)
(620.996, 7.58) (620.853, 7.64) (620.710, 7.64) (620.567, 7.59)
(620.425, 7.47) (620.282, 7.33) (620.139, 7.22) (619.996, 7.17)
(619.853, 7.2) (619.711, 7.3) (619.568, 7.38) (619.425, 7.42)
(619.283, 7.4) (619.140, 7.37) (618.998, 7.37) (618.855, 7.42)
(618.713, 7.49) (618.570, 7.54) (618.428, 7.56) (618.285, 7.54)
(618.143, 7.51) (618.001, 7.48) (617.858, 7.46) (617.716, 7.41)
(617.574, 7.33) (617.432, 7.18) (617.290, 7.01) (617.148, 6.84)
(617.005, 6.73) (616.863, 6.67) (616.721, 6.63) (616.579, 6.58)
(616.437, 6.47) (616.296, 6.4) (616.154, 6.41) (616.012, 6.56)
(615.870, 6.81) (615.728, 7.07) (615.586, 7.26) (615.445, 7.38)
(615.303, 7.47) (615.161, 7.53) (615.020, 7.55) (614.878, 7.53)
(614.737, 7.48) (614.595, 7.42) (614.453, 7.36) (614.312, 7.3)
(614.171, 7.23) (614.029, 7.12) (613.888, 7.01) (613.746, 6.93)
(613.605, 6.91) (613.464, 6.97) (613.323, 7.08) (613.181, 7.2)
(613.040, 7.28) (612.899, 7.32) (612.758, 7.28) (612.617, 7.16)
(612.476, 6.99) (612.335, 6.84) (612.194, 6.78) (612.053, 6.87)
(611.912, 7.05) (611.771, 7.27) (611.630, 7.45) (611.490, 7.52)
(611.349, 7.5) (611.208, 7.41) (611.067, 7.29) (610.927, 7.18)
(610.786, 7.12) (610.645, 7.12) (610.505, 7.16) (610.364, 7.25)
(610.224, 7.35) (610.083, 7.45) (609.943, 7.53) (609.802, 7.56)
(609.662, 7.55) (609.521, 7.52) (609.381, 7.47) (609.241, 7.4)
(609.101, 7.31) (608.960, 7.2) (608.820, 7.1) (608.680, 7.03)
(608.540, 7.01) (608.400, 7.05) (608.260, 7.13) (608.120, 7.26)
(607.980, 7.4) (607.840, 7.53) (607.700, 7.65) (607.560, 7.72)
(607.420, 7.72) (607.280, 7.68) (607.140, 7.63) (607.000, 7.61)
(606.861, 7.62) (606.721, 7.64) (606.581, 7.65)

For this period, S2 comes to 0.086 nm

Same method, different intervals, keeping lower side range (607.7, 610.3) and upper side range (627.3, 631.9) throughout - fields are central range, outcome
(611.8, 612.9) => 0.04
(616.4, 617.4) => 0.07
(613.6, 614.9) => 0.01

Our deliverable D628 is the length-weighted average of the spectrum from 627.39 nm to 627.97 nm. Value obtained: 7.24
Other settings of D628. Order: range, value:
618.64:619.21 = 7.41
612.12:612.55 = 6.87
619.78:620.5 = 7.29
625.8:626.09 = 6.69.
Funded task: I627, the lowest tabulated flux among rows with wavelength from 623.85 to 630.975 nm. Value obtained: 6.48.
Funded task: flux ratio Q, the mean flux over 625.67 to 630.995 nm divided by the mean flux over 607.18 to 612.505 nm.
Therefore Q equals 1.0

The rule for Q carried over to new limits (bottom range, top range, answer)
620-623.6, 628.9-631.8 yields 0.97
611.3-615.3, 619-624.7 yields 1.02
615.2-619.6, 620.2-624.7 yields 1.03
